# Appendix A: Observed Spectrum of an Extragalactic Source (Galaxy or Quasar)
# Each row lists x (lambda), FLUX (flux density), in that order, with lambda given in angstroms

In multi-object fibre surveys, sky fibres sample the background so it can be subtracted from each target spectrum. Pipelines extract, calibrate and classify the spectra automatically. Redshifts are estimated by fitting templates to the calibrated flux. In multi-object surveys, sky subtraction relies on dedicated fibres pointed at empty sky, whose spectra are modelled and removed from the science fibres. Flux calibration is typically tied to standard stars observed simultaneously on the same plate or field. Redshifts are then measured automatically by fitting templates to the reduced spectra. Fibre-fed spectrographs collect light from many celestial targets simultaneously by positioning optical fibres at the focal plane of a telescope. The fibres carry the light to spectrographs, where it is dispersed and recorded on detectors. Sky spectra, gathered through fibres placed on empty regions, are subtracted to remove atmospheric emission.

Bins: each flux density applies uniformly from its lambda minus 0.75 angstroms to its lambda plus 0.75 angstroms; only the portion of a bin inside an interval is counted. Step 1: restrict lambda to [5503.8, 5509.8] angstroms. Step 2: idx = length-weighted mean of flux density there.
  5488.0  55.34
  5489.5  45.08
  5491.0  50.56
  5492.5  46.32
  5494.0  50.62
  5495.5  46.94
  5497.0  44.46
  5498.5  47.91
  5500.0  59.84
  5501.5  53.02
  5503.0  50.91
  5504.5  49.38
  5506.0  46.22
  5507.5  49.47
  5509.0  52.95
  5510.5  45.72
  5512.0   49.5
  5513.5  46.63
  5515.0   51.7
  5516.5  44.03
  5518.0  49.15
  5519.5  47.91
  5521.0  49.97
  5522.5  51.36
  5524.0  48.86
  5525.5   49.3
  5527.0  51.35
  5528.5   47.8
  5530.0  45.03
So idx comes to 49.5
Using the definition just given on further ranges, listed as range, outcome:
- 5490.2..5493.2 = 48.4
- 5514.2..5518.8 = 48.3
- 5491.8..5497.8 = 47.1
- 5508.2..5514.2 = 48.7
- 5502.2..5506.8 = 48.9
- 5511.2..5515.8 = 49.2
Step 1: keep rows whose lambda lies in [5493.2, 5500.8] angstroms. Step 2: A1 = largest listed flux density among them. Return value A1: 59.84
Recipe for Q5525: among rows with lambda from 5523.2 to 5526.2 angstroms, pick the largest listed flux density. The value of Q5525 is 49.3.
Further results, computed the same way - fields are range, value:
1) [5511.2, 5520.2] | 51.7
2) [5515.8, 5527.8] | 51.36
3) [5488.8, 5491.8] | 50.56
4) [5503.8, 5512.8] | 52.95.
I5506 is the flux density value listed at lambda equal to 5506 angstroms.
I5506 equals 46.22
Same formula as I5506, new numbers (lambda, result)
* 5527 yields 51.35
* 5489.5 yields 45.08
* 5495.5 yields 46.94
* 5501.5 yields 53.02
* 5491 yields 50.56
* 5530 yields 45.03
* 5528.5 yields 47.8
